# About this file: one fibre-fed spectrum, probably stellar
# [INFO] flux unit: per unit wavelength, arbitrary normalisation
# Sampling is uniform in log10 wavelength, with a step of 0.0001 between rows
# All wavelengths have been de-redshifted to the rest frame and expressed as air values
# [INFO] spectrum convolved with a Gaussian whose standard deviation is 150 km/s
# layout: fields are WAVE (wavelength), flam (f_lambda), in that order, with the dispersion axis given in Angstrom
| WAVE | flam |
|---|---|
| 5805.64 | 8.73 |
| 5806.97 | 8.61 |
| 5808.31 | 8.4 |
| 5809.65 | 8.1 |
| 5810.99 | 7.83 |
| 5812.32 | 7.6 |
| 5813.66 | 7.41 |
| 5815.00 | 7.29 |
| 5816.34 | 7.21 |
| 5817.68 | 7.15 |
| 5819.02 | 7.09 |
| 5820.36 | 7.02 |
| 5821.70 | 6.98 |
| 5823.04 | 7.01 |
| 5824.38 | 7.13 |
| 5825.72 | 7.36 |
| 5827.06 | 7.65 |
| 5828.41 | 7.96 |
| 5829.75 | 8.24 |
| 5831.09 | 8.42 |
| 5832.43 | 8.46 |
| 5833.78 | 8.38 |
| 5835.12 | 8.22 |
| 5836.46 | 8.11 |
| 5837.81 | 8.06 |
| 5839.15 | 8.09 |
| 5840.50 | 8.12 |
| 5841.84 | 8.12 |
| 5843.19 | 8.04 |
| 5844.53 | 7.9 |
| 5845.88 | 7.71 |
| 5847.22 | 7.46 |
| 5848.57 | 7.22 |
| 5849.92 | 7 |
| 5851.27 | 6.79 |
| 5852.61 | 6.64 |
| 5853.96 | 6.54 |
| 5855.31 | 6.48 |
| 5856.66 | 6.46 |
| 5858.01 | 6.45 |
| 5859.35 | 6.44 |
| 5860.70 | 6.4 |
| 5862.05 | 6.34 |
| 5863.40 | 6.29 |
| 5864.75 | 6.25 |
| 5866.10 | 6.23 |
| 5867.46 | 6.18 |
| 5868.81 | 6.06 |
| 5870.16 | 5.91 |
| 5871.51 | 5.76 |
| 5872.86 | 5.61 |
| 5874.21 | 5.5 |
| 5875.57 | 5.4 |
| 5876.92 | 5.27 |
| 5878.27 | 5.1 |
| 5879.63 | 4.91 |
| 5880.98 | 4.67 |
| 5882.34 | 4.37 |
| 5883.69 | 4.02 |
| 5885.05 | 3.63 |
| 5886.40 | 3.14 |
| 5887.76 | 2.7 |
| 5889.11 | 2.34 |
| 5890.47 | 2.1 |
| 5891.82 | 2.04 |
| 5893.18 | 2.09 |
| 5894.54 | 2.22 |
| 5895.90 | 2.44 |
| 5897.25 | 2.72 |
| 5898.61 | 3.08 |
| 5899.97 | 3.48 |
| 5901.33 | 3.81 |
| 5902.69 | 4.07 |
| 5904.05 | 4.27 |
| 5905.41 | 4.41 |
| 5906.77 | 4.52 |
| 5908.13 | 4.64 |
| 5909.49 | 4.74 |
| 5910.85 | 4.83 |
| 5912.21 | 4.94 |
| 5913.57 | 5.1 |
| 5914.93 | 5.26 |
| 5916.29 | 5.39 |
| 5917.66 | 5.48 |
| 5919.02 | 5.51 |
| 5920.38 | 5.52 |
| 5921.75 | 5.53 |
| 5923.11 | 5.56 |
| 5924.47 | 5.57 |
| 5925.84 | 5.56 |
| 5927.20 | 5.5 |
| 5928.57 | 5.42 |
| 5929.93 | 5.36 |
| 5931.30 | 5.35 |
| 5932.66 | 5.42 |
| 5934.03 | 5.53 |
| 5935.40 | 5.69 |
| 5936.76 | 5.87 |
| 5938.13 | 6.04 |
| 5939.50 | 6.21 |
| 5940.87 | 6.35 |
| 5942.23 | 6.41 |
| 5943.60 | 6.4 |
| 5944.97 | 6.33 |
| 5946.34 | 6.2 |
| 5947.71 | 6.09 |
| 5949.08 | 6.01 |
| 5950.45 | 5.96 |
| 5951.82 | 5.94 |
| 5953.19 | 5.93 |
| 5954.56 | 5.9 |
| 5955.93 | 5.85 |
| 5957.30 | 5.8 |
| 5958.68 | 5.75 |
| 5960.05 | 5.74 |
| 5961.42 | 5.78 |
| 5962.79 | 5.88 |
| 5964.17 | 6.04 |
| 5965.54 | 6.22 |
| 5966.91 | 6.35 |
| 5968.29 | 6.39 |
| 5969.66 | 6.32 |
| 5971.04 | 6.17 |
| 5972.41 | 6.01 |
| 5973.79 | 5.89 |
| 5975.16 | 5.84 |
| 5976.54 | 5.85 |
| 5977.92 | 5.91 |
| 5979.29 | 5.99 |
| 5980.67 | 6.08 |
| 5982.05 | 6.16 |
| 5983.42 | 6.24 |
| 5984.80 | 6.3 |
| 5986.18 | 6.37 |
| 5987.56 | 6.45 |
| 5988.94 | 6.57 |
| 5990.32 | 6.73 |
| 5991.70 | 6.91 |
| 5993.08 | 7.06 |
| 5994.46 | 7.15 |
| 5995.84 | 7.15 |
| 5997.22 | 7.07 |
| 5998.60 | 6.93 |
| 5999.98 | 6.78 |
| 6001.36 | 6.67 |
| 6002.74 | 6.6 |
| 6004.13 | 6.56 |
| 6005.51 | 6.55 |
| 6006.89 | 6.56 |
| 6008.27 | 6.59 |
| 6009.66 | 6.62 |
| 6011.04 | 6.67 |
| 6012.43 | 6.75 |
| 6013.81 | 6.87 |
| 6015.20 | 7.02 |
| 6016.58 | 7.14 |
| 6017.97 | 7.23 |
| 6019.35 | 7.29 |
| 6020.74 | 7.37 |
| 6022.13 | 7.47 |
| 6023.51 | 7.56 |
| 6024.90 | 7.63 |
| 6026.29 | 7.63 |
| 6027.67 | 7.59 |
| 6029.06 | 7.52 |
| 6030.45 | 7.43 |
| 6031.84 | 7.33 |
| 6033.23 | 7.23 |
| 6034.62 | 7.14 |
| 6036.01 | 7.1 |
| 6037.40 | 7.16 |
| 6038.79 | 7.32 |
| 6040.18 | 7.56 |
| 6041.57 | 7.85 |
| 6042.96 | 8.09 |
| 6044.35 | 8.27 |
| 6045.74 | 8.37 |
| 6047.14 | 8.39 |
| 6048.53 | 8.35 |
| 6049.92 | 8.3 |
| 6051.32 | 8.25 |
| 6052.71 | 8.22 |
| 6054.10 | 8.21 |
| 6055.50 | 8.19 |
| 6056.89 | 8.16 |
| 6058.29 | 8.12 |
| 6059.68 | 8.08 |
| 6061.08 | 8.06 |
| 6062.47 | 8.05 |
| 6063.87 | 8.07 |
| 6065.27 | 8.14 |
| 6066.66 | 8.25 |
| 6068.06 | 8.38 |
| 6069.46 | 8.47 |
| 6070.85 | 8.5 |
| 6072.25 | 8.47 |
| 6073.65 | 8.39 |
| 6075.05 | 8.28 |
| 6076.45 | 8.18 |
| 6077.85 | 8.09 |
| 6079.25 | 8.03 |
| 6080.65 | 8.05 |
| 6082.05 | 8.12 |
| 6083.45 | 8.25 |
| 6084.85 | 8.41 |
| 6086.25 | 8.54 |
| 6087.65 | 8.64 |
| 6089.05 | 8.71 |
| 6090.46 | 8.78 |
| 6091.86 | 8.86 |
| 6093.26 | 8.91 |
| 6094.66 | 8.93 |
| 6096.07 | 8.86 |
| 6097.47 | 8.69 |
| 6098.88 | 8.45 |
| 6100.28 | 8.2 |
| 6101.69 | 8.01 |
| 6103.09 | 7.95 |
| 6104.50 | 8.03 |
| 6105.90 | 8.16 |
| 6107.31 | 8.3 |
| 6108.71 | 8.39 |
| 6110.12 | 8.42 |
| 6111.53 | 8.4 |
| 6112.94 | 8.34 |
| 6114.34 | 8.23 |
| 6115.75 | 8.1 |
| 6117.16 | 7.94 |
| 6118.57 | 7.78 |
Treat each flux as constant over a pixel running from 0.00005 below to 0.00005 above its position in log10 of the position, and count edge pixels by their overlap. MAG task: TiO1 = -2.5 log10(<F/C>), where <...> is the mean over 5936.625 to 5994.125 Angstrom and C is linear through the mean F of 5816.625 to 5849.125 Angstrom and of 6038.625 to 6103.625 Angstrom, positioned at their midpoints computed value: 0.29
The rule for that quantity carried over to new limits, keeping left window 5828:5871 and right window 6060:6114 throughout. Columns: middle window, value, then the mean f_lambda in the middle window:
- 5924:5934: 0.359 mag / 5.46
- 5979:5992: 0.229 mag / 6.37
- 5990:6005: 0.154 mag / 6.87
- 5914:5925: 0.350 mag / 5.47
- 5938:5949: 0.221 mag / 6.25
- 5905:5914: 0.497 mag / 4.74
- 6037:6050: 0.024 mag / 7.97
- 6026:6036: 0.099 mag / 7.38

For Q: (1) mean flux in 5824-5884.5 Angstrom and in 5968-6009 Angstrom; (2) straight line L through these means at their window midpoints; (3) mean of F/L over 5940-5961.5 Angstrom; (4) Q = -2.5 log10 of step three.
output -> 0.09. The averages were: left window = 6.74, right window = 6.46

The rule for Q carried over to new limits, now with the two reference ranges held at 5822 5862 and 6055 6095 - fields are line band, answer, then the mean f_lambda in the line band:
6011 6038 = 0.12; 7.27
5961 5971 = 0.28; 6.15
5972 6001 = 0.23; 6.46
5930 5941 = 0.33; 5.75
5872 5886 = 0.49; 4.83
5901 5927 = 0.47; 5.01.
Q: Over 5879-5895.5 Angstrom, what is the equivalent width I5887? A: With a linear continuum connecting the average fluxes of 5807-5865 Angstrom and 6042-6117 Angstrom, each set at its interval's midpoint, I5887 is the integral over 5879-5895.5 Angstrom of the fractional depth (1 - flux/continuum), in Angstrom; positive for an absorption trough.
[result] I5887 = 9.6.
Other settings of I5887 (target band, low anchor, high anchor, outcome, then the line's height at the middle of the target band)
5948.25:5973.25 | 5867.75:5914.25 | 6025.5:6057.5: -0.7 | 5.84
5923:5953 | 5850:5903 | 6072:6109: -0.1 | 5.83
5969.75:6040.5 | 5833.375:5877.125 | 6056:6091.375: 9.3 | 7.84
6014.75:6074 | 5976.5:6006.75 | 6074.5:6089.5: -2.1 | 7.58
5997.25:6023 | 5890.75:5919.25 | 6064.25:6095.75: -0.9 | 6.66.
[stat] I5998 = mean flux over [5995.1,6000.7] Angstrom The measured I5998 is 6.99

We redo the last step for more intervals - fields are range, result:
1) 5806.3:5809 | 8.51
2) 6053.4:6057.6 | 8.18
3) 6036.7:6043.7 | 7.61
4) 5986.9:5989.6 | 6.51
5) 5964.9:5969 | 6.32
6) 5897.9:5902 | 3.45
